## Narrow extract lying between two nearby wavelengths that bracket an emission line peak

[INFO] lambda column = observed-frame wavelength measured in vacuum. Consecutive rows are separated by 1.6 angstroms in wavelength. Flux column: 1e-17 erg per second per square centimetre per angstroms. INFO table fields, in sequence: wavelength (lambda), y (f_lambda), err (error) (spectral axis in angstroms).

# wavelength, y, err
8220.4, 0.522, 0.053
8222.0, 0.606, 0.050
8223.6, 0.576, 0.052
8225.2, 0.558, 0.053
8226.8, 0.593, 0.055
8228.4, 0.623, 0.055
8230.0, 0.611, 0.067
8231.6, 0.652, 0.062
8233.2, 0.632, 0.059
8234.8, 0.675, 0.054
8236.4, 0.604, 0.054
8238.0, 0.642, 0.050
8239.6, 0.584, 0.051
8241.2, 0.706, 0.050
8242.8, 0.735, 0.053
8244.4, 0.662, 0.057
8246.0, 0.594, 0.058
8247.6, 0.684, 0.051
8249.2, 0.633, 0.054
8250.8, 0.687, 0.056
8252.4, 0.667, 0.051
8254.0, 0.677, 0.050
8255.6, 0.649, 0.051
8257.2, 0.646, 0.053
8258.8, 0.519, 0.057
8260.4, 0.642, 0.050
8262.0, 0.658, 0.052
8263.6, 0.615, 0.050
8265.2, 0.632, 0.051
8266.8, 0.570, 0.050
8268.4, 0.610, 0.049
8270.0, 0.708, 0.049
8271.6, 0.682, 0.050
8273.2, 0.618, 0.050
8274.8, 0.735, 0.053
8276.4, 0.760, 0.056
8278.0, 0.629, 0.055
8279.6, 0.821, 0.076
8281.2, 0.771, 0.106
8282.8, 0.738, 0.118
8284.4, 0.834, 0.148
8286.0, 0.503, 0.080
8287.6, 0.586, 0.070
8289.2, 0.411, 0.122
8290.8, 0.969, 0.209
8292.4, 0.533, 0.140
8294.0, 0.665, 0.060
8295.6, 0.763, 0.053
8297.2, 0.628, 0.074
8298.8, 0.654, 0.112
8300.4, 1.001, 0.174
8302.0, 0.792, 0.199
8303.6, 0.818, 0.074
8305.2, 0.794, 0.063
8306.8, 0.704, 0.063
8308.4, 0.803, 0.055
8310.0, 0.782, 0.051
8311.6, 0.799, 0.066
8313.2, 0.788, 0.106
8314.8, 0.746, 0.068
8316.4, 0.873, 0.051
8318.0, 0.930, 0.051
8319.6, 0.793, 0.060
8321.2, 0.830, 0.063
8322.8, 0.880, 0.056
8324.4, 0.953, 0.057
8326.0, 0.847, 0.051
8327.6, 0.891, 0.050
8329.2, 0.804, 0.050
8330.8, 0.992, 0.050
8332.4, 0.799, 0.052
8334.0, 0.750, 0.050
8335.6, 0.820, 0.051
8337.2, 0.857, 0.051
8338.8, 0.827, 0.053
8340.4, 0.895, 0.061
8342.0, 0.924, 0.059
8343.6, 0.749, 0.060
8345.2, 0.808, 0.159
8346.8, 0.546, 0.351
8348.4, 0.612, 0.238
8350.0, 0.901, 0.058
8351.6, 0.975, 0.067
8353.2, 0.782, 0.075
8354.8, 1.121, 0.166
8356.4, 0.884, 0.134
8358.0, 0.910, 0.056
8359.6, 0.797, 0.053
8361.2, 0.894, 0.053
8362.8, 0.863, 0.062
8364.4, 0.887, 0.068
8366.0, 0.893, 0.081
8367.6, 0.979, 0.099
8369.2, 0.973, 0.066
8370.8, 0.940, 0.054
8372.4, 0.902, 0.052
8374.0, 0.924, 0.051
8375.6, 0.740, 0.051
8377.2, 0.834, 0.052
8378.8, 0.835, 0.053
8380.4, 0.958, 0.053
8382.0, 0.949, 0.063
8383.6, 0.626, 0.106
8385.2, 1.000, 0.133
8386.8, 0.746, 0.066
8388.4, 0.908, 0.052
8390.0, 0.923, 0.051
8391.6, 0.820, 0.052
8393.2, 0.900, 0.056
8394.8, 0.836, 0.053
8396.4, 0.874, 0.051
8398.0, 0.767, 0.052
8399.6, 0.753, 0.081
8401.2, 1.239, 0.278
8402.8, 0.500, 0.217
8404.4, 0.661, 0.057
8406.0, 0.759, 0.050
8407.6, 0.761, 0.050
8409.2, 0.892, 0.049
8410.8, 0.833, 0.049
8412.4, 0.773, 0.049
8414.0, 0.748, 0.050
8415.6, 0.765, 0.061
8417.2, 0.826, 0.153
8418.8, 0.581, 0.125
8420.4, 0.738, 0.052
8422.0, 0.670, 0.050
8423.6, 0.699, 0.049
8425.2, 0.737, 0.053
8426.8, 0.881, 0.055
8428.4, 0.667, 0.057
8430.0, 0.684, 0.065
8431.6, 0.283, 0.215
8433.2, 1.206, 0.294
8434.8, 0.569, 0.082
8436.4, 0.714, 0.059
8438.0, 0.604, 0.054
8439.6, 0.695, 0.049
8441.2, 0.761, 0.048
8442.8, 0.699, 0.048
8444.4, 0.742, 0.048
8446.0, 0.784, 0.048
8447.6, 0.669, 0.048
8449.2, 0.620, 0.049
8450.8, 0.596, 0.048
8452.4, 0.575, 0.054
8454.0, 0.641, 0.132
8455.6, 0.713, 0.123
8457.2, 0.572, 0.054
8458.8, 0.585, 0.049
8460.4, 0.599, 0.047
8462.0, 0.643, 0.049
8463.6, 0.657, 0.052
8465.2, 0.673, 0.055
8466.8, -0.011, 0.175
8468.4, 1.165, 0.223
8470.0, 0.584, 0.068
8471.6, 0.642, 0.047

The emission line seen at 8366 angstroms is Mg II 2798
